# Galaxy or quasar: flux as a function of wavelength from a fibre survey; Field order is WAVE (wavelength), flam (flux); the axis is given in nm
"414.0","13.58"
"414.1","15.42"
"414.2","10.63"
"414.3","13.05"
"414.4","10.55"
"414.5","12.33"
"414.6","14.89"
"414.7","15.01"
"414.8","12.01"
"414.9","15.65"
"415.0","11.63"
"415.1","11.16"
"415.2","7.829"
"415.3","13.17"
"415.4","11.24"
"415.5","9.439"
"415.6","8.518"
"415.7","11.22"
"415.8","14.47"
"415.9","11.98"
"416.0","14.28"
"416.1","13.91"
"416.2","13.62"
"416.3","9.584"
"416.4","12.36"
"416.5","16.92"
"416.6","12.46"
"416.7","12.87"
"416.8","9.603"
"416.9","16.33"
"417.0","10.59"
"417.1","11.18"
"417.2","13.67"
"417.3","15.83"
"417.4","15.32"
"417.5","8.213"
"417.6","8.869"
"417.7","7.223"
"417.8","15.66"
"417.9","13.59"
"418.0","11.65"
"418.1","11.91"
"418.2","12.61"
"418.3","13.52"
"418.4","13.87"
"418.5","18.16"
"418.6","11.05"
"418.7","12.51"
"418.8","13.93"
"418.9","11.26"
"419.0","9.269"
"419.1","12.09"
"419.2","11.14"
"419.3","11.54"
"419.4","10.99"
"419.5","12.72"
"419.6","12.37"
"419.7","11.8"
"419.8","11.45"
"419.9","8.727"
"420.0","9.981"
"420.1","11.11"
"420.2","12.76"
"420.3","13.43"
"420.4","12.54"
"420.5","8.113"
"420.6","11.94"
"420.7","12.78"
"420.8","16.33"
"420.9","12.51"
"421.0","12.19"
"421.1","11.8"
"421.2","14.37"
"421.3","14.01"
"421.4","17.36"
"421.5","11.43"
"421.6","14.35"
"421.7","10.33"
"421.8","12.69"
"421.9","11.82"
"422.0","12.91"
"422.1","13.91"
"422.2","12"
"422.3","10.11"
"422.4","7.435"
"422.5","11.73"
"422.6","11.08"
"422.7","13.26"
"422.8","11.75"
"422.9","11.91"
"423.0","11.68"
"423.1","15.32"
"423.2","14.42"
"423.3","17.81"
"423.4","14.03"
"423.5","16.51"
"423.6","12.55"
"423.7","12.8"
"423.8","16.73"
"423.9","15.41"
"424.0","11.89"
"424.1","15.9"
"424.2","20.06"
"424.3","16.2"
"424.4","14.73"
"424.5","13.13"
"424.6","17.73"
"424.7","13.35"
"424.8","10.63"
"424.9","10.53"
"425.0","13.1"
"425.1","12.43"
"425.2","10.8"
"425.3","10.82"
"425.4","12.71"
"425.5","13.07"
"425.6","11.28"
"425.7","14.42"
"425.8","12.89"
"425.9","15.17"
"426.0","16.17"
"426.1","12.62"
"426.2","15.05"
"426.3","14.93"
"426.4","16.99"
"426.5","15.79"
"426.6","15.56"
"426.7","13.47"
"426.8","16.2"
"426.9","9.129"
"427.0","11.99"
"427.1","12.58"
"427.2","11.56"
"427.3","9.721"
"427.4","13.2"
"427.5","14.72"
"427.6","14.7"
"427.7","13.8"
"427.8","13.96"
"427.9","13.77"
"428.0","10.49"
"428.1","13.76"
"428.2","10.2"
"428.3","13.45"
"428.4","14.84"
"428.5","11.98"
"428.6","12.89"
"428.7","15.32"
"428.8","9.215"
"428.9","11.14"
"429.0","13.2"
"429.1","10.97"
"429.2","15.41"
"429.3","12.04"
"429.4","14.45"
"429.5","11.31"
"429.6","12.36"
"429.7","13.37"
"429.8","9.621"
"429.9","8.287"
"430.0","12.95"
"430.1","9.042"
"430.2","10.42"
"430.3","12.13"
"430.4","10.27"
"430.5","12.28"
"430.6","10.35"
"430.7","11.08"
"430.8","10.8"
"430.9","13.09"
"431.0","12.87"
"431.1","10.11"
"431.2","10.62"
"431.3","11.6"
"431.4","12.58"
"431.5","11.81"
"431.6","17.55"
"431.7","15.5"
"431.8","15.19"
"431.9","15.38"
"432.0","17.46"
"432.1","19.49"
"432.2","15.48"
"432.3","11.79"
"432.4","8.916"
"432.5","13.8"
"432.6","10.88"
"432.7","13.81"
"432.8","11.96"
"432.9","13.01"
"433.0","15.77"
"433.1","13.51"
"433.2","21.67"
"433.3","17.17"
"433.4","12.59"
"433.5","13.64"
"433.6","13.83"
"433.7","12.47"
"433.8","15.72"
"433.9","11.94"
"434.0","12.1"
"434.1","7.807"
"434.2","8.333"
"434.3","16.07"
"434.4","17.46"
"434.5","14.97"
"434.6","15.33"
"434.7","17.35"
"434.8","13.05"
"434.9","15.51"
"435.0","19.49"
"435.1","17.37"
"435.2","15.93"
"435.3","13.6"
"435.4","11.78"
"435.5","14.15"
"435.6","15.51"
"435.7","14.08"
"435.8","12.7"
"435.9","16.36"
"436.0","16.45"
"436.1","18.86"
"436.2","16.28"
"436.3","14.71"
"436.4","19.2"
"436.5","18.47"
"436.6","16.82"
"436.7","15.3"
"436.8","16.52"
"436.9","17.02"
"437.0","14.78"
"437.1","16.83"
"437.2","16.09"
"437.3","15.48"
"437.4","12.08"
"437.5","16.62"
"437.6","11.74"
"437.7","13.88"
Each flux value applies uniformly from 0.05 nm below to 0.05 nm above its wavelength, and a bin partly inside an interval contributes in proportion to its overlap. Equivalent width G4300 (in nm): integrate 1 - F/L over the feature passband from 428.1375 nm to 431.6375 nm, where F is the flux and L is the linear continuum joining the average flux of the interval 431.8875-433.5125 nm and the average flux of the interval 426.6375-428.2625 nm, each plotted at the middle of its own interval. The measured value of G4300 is 0.40 nm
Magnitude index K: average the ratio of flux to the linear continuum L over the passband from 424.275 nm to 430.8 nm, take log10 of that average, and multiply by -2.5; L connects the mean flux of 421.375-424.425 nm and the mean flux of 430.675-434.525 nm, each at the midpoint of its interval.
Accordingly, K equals 0.065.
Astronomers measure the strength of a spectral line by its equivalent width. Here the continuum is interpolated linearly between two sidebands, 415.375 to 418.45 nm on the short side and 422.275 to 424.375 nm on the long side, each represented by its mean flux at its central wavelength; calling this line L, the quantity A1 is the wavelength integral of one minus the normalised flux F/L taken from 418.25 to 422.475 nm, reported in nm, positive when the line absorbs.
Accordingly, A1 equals 0.28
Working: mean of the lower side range 12.3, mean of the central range 12.2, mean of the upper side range 13.8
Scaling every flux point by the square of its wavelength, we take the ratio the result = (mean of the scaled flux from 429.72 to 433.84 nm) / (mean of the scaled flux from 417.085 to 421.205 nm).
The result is 1.1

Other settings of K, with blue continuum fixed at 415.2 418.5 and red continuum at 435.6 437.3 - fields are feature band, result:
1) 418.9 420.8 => 0.13 mag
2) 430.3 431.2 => 0.31 mag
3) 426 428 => 0.06 mag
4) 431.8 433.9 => 0.08 mag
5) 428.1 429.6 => 0.17 mag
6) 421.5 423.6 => 0.07 mag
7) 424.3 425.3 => 0.08 mag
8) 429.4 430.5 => 0.31 mag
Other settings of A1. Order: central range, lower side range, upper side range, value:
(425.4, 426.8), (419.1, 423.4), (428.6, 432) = -0.24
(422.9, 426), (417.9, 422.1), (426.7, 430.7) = -0.41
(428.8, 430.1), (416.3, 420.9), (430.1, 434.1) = 0.12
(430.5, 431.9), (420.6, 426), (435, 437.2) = 0.22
